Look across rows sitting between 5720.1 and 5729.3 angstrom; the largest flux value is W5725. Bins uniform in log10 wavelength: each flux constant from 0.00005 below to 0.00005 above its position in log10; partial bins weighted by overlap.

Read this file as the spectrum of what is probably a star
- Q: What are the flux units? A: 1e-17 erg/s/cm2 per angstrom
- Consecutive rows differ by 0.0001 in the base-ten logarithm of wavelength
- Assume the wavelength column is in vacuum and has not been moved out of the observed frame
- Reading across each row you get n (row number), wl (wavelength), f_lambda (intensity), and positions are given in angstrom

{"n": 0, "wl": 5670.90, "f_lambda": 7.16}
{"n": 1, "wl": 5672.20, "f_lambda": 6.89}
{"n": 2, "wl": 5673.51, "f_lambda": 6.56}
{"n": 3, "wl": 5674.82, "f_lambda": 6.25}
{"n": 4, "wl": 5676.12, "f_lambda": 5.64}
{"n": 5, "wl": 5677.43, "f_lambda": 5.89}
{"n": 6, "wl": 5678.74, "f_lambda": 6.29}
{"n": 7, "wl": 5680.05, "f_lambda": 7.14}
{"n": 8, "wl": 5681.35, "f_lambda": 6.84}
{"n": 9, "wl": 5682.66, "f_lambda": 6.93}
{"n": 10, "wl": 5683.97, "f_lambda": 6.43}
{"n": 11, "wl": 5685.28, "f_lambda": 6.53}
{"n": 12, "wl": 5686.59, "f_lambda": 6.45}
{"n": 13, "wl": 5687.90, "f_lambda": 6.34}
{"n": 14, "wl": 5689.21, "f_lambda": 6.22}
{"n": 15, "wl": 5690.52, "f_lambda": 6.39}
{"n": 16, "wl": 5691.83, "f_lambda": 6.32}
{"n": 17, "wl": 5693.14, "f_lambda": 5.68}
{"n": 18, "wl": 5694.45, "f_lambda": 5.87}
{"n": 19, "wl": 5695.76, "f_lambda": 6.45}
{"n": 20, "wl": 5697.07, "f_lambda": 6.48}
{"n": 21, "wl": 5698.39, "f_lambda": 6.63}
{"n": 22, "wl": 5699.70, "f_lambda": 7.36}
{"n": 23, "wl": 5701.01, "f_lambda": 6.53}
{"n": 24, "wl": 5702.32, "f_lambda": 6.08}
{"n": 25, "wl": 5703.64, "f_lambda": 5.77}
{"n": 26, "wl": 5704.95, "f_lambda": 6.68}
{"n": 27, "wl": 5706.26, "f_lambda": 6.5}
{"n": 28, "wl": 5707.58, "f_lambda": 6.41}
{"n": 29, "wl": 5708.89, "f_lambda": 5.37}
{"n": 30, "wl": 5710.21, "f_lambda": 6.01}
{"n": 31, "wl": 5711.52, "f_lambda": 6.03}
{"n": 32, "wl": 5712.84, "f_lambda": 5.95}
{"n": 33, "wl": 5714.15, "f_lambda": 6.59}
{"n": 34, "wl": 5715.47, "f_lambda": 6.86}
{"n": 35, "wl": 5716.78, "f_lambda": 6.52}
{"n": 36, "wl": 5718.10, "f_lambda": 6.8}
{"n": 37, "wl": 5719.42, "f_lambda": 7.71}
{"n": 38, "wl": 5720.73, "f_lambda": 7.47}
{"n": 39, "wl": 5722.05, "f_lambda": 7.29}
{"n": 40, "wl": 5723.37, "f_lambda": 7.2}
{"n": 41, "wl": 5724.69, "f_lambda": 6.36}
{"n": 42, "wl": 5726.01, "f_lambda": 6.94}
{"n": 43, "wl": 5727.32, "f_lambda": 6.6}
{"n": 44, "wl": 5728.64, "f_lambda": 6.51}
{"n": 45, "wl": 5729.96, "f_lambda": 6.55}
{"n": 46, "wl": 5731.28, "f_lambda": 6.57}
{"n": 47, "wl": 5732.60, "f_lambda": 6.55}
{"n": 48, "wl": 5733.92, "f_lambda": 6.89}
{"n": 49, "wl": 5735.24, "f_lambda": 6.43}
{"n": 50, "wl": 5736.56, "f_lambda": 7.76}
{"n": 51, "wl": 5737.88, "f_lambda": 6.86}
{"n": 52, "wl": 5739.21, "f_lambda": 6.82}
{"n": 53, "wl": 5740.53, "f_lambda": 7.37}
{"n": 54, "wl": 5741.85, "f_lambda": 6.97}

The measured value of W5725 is 7.47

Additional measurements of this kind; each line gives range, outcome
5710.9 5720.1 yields 7.71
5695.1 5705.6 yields 7.36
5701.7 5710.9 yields 6.68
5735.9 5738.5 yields 7.76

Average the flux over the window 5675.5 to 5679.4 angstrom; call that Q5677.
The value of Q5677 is 5.93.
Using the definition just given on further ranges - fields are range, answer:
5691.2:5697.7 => 6.16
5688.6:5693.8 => 6.15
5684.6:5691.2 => 6.38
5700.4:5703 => 6.29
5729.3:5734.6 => 6.64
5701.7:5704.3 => 5.92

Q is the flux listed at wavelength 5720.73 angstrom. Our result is 7.47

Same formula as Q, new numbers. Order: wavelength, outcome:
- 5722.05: 7.29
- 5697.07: 6.48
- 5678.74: 6.29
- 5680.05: 7.14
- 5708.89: 5.37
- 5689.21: 6.22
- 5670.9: 7.16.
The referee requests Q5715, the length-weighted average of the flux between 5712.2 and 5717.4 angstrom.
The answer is 6.49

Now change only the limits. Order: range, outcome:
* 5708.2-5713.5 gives 5.85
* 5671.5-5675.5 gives 6.58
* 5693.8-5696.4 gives 6.16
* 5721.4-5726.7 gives 6.95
